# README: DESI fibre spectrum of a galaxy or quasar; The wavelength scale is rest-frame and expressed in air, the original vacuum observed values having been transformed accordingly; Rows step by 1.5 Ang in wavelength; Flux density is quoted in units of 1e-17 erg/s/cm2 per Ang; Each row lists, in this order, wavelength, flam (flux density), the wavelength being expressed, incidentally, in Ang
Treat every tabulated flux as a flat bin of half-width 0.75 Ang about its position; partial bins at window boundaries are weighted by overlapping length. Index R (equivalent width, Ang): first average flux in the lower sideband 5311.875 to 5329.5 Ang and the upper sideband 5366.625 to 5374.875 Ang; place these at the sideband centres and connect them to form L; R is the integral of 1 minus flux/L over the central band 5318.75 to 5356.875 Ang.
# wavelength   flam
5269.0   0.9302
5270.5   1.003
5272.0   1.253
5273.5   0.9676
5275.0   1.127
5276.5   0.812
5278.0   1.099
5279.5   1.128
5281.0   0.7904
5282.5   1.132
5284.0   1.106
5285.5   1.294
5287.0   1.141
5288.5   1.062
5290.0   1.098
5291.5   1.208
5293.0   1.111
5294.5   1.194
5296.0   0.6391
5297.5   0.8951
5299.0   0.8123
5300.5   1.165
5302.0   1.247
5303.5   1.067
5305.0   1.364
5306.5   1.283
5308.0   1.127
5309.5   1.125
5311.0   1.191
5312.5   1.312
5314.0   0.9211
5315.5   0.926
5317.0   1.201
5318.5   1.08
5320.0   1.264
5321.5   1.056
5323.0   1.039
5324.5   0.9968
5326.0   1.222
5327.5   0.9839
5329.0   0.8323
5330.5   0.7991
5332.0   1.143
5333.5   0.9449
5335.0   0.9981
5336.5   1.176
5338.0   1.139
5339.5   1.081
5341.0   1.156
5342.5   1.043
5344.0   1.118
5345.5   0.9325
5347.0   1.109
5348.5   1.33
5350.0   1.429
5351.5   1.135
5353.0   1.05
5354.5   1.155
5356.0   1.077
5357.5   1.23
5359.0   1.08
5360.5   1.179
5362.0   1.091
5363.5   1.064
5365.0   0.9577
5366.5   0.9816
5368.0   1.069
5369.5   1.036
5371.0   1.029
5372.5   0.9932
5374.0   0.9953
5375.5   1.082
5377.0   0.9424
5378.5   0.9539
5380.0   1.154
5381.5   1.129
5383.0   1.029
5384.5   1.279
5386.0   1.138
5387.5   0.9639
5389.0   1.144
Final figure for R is -1.3 Ang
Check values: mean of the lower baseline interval 1.07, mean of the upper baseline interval 1.02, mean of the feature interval 1.09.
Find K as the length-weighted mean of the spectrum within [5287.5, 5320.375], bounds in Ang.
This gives 1.1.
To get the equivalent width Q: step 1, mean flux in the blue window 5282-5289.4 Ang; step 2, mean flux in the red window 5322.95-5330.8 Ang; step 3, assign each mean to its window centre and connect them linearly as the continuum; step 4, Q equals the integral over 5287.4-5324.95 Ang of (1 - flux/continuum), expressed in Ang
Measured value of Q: -1.2 Ang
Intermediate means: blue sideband 1.15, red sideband 0.984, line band 1.1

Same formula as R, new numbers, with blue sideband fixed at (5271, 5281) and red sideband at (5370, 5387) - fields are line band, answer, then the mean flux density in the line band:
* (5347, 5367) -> -1.5 Ang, 1.14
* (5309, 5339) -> -0.4 Ang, 1.07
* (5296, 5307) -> -0.4 Ang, 1.08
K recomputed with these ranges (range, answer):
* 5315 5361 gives 1.09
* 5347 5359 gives 1.19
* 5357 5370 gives 1.07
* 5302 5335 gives 1.09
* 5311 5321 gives 1.12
